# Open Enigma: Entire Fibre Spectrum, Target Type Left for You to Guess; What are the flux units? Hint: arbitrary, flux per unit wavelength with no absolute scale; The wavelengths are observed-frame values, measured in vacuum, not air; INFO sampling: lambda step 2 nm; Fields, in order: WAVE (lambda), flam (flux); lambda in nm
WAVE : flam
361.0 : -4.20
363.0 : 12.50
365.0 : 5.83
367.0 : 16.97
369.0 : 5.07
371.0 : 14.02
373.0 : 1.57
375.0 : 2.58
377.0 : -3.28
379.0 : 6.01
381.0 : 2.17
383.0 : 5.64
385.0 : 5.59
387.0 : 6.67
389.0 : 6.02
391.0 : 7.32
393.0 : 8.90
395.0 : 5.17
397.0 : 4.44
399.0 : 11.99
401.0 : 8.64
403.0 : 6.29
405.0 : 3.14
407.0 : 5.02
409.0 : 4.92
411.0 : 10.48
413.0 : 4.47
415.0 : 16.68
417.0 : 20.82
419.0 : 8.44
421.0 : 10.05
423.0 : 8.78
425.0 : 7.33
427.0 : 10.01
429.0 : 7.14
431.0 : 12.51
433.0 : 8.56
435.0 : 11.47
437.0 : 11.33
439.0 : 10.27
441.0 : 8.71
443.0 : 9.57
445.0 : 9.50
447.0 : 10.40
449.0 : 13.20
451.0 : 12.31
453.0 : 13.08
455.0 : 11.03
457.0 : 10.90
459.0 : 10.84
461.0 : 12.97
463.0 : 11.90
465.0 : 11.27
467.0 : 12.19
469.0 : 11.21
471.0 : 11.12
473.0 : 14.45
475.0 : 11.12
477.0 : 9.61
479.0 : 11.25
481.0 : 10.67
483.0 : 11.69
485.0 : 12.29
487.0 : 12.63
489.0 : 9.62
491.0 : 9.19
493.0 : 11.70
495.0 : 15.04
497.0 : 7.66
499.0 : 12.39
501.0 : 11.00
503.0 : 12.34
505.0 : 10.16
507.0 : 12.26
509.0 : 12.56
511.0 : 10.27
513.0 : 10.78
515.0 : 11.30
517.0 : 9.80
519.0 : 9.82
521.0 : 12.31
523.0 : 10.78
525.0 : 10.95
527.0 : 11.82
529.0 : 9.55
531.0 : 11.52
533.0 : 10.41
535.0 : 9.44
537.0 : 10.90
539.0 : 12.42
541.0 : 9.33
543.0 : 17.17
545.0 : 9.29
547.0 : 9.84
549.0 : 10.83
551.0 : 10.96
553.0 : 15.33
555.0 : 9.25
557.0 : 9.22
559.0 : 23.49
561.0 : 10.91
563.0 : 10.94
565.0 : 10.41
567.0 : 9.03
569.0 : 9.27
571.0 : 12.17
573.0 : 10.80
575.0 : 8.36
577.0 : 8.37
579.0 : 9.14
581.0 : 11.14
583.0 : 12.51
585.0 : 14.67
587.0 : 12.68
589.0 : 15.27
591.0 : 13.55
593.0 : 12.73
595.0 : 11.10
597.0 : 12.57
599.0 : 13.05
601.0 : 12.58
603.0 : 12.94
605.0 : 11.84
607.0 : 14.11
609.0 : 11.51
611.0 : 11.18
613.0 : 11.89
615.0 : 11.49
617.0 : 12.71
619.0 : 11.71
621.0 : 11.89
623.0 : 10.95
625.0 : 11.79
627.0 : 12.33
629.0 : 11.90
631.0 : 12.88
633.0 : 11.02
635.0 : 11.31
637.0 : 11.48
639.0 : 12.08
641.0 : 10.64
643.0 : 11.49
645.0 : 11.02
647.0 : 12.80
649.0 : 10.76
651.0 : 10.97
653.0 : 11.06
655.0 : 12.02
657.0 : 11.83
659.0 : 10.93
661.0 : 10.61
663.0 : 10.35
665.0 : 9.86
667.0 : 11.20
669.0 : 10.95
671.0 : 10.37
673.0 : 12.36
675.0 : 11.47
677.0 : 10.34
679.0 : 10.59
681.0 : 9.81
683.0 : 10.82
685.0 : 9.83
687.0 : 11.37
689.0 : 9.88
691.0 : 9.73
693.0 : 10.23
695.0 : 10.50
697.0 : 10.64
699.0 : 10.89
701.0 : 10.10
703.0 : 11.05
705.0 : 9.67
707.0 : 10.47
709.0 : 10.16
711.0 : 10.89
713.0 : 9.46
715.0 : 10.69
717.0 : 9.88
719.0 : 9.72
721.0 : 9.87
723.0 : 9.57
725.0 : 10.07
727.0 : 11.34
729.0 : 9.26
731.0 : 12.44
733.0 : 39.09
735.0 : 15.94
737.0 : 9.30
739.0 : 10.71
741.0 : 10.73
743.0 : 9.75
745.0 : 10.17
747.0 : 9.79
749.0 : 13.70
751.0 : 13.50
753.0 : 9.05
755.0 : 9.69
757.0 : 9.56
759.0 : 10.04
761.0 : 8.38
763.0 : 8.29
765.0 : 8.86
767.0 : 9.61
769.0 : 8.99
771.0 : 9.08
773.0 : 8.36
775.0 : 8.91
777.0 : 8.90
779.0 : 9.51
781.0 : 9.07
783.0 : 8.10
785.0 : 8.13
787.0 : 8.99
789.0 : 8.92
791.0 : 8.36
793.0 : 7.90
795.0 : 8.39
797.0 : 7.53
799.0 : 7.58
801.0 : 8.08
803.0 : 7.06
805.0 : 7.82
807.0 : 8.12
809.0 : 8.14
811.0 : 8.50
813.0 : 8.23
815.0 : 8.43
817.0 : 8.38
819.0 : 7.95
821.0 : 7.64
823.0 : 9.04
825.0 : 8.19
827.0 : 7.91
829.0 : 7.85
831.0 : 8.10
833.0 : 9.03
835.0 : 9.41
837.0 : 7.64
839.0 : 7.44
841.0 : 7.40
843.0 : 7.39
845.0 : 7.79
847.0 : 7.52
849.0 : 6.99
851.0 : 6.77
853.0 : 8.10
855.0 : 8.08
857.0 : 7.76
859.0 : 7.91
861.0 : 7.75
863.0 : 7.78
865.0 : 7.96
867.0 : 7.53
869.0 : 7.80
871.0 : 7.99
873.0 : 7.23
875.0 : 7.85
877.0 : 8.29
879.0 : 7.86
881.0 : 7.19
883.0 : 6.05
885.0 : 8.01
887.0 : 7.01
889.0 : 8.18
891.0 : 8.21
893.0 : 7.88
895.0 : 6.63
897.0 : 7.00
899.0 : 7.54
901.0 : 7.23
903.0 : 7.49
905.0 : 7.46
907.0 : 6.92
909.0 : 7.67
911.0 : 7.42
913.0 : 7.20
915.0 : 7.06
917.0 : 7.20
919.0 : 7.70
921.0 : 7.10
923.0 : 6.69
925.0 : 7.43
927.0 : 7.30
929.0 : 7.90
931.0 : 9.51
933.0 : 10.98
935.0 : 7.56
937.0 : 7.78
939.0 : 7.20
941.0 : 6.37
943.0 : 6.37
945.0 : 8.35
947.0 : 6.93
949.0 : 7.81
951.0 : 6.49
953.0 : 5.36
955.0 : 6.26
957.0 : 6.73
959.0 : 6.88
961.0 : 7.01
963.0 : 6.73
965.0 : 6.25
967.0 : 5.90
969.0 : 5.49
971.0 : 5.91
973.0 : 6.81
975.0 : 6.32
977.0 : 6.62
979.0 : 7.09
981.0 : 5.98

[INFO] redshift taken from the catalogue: 0.12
